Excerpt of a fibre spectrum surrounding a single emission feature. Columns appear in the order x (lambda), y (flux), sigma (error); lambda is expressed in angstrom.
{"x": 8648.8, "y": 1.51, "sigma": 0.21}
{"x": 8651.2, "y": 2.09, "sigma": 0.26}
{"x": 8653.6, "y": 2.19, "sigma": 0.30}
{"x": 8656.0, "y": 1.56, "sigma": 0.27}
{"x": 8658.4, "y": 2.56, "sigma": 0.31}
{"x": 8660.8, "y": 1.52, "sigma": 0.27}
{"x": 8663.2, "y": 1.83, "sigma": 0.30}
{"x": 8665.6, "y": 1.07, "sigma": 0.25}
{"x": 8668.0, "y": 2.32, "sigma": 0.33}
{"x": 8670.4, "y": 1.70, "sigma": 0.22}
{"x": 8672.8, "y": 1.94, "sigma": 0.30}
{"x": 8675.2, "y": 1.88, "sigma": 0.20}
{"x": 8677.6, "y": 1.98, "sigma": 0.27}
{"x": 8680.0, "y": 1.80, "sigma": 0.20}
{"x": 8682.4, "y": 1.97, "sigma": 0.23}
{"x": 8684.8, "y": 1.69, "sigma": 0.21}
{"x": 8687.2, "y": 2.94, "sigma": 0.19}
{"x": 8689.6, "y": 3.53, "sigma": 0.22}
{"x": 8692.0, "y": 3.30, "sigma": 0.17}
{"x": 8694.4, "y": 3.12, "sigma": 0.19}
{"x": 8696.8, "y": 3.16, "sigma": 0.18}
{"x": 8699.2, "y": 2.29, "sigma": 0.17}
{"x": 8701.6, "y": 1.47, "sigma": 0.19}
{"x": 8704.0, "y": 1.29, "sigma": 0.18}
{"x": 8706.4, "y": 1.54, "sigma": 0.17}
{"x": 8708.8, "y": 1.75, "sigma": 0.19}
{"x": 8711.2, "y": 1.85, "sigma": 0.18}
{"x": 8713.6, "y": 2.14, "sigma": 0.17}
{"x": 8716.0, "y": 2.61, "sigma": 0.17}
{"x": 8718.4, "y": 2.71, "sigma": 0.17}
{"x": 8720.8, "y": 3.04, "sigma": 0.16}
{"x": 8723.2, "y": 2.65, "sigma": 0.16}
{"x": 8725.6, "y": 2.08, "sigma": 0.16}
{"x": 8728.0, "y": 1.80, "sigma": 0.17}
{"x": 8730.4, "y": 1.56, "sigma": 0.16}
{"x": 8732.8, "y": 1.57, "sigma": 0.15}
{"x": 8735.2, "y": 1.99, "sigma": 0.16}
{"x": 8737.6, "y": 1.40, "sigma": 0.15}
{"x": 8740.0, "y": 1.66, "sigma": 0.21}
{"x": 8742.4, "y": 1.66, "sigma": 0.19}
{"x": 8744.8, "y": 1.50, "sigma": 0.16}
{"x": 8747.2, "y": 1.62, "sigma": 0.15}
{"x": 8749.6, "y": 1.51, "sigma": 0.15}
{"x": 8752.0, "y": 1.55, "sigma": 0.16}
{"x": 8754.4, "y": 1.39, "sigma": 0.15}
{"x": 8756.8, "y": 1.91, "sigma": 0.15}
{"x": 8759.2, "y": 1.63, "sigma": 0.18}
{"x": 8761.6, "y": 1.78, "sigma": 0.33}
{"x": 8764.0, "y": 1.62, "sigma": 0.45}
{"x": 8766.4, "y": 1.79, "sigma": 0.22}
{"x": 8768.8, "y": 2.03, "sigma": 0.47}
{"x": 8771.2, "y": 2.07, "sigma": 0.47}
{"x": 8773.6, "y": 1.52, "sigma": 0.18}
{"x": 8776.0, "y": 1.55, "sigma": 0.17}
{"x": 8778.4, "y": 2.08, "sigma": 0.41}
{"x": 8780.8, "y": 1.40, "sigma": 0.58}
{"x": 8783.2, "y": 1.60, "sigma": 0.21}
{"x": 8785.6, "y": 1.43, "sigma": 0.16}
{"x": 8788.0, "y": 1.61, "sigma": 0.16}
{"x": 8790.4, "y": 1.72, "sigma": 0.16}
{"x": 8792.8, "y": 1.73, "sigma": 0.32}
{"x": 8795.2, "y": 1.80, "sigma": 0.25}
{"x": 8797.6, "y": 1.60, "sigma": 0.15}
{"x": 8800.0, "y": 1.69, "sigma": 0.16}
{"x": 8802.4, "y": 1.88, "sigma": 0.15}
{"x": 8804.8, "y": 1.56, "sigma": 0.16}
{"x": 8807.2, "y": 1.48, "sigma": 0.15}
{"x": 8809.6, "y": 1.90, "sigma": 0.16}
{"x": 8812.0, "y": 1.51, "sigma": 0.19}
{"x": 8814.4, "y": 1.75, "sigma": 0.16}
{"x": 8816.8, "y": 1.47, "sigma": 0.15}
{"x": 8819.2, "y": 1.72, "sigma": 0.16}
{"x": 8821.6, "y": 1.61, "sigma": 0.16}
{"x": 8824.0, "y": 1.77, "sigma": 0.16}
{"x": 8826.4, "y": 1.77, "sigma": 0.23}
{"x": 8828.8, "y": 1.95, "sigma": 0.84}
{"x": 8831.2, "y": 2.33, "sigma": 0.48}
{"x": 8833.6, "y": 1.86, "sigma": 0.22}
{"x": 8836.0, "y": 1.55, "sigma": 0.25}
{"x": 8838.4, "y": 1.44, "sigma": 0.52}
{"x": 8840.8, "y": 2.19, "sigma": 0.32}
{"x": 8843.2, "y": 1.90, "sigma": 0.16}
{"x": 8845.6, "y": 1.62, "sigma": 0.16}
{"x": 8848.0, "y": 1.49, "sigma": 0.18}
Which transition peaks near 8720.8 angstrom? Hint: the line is [N II]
